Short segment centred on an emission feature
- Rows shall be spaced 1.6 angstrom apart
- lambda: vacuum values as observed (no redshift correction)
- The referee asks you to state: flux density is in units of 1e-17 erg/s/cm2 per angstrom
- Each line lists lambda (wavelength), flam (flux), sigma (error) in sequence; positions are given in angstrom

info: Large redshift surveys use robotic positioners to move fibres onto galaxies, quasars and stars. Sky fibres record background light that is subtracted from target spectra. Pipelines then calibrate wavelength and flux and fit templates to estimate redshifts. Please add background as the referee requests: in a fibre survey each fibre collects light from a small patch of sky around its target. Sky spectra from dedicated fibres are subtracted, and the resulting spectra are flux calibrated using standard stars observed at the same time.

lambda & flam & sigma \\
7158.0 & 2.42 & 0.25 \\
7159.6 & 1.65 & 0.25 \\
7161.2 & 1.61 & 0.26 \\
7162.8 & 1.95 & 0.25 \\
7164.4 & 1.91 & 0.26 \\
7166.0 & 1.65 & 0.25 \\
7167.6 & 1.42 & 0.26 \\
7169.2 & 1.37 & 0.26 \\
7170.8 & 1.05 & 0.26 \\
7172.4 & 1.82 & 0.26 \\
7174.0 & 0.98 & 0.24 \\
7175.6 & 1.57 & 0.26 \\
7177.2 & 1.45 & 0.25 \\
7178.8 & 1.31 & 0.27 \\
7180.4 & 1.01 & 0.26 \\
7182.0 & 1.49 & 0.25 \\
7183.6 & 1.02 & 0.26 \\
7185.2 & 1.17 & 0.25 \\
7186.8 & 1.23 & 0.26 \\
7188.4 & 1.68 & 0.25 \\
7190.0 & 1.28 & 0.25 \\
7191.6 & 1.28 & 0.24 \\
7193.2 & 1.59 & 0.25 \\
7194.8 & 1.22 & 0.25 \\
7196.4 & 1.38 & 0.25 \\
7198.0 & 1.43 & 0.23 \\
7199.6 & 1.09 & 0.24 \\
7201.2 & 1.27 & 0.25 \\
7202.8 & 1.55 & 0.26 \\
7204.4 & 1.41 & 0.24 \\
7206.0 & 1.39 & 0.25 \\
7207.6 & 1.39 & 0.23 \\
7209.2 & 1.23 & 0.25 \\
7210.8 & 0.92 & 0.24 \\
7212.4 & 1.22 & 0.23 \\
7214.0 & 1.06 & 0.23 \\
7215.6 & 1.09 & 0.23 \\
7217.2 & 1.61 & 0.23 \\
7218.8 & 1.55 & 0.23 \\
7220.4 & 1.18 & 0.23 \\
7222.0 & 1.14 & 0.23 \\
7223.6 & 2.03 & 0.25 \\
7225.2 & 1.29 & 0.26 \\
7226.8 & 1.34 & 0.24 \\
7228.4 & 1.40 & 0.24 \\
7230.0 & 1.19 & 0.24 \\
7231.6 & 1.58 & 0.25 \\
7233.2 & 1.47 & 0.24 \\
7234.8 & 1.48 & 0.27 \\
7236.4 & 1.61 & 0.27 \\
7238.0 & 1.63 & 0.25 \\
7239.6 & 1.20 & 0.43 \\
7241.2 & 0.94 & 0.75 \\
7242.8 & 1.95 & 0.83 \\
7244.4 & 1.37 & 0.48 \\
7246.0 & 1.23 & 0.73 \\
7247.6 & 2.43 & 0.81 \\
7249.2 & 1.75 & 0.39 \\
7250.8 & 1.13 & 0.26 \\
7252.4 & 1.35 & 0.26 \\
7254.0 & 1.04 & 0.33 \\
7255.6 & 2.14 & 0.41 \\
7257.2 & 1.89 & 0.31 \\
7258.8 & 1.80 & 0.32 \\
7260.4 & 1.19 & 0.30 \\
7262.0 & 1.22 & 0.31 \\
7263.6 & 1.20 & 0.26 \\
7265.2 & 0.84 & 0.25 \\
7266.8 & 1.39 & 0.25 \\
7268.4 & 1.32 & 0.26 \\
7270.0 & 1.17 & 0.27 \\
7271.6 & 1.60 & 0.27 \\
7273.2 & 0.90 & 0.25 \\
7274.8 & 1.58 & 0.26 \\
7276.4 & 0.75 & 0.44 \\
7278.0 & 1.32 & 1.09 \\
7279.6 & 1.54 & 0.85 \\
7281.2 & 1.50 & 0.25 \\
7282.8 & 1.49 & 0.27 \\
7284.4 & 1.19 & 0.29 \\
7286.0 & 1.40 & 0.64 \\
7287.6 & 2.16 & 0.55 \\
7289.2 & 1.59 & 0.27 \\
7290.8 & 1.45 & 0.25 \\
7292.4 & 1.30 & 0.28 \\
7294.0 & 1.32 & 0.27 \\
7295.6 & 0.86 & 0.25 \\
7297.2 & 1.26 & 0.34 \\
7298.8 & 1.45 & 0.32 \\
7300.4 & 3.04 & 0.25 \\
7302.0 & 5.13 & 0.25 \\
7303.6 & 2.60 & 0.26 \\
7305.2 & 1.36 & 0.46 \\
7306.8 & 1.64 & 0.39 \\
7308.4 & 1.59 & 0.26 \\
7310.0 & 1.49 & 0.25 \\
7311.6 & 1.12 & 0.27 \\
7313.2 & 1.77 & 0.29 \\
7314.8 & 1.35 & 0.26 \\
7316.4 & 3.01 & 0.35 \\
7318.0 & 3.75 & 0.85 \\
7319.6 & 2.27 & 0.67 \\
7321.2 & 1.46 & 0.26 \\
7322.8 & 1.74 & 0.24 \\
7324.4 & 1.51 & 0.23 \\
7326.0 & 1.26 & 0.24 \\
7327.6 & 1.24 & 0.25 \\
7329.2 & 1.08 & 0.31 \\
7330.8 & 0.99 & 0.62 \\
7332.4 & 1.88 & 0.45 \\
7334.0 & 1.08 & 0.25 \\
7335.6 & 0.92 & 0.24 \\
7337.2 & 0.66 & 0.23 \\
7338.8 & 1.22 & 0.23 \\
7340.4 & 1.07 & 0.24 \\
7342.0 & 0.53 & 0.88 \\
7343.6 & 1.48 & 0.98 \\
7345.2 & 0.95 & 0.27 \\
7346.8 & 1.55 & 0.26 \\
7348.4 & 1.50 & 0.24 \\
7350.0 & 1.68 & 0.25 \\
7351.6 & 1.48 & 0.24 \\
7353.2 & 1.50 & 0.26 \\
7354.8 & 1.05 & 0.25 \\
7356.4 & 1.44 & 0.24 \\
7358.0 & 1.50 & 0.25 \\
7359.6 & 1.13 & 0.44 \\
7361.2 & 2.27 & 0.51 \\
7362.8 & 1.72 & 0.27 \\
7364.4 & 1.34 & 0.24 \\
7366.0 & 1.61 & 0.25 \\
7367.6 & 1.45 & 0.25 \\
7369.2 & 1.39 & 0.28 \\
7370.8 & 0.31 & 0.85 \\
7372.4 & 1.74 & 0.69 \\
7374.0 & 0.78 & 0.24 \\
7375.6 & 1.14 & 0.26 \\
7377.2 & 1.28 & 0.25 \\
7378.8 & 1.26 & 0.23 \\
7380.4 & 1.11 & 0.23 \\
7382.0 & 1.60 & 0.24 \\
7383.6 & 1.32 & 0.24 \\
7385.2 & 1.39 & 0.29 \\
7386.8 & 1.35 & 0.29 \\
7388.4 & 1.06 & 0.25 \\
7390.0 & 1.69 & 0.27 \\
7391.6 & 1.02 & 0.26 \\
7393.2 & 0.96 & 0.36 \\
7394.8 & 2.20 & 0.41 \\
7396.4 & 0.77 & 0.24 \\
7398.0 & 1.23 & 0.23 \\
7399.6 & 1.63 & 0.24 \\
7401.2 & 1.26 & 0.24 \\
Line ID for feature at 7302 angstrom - [S II] 6716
